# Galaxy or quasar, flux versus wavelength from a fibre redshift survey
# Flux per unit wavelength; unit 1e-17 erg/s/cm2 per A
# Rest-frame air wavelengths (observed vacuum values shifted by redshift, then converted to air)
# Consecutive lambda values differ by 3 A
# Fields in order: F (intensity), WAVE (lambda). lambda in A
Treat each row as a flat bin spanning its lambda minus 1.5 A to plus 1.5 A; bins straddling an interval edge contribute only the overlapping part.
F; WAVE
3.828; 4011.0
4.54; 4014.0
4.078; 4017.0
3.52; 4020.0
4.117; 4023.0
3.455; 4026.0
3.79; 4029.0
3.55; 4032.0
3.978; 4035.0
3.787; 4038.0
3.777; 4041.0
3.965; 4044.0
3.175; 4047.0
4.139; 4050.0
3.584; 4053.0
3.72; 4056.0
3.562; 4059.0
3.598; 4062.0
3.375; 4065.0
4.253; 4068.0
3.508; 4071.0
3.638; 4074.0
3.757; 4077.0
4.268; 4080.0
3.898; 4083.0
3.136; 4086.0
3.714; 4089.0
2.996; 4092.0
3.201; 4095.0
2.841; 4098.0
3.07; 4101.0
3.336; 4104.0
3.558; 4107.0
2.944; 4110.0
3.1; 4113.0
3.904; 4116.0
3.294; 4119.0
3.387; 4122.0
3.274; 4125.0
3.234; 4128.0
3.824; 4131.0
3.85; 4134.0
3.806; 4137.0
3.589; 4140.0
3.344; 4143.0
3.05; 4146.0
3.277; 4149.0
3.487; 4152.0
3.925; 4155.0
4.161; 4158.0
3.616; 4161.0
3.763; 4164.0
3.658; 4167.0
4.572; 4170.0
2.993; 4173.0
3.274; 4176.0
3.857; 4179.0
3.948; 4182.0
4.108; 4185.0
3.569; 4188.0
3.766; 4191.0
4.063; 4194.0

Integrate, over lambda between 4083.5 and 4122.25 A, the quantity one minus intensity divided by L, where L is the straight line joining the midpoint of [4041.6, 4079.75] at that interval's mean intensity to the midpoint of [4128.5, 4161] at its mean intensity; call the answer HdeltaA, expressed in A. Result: 4.06 A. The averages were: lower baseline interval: 3.71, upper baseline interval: 3.62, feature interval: 3.28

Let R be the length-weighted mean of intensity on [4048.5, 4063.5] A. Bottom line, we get 3.72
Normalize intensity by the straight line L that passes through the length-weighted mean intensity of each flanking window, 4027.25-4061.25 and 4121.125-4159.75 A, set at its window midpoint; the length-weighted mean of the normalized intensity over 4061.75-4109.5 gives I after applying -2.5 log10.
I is 0.05 mag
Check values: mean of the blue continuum 3.72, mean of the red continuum 3.56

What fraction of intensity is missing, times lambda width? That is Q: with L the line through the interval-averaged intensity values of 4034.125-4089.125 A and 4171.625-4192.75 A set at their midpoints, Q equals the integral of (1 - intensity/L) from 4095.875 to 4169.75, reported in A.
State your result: 3.9 A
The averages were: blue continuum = 3.73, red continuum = 3.65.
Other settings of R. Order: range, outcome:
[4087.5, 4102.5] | 3.16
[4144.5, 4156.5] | 3.43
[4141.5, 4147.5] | 3.2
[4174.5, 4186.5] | 3.8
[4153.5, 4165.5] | 3.87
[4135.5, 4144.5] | 3.58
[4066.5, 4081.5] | 3.88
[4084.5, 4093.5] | 3.28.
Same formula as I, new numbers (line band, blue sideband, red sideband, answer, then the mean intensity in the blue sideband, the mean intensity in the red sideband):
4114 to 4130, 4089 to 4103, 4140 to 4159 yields -0.04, 3.11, 3.53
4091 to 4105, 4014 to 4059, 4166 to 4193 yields 0.22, 3.78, 3.76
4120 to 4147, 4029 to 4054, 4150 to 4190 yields 0.08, 3.75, 3.76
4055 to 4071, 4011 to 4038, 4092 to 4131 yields -0.02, 3.87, 3.27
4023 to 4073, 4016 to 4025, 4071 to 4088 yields 0.03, 3.87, 3.72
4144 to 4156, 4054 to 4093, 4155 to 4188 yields 0.11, 3.66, 3.79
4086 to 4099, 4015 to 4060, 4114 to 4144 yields 0.14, 3.76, 3.55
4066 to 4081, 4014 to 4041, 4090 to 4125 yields -0.11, 3.83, 3.25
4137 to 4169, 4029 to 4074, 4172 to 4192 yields 0.02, 3.71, 3.66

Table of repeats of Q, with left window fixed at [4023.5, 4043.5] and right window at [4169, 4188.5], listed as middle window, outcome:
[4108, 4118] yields 1.13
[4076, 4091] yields 0.09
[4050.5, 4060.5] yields 0.21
